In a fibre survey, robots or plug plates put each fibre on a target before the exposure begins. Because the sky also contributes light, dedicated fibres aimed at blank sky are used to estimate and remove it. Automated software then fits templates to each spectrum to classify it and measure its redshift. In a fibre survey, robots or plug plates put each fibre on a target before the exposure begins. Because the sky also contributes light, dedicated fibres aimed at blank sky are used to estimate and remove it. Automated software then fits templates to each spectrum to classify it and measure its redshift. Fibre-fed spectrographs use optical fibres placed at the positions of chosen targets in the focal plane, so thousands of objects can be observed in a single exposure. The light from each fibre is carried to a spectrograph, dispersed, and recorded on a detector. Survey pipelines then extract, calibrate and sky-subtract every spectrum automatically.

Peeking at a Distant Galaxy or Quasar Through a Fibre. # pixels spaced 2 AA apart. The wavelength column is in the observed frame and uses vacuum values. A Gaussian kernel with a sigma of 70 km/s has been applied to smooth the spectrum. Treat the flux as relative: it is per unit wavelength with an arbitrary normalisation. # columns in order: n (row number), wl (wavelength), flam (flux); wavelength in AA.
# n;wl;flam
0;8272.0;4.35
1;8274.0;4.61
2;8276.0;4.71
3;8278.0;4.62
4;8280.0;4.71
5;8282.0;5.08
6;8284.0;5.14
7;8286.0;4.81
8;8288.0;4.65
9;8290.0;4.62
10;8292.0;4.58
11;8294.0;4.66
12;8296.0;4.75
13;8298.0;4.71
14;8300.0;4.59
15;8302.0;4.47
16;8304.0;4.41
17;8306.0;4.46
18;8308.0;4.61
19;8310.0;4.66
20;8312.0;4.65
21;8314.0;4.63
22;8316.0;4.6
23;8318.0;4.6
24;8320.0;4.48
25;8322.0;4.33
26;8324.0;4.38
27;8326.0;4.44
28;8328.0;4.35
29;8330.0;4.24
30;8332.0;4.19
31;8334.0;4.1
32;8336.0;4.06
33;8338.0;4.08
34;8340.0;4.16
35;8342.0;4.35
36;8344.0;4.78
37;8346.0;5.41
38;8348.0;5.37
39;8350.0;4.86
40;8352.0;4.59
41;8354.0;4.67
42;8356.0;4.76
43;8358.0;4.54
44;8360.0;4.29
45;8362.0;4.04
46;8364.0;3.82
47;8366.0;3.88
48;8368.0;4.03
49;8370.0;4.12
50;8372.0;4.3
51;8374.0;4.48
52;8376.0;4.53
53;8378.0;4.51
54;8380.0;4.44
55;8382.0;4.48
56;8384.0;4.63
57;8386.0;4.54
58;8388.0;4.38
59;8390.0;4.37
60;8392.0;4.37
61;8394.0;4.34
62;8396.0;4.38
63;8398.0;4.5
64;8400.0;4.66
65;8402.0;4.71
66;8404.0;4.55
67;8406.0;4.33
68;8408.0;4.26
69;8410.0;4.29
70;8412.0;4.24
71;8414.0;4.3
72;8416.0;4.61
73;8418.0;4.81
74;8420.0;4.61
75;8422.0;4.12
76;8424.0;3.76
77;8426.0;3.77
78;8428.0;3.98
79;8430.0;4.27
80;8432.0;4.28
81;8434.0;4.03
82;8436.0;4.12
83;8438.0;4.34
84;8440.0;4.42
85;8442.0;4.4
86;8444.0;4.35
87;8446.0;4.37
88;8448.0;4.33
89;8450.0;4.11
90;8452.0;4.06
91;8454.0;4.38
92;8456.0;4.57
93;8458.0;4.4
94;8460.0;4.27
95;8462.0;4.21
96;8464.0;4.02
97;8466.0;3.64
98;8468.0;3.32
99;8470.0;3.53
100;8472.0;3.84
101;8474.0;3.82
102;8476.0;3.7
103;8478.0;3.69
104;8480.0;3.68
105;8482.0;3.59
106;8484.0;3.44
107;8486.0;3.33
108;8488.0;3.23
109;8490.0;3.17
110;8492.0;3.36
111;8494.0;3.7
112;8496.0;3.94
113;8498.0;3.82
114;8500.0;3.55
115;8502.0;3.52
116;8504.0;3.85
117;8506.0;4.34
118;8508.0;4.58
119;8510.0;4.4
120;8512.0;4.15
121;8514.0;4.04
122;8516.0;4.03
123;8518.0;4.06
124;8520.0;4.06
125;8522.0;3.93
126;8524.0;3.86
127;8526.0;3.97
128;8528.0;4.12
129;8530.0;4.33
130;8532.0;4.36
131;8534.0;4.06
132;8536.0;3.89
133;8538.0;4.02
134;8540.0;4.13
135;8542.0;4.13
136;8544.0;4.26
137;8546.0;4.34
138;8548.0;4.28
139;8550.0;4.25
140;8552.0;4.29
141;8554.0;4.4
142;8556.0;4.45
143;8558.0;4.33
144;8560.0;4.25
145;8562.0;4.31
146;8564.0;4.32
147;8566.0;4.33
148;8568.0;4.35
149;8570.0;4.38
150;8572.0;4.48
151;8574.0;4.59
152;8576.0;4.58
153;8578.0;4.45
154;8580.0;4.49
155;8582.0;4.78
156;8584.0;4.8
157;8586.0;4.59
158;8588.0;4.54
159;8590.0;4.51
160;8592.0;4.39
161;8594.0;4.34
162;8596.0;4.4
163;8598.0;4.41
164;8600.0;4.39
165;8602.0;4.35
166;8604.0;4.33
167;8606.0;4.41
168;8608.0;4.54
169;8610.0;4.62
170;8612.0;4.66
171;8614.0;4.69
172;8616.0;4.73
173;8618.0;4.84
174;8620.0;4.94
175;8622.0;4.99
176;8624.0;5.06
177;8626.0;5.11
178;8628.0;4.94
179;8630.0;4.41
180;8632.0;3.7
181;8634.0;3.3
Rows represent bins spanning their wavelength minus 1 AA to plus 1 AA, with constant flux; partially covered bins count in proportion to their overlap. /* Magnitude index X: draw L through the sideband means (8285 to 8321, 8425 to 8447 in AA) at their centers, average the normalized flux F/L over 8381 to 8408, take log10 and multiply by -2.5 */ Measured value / -0.03 mag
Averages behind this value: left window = 4.61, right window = 4.21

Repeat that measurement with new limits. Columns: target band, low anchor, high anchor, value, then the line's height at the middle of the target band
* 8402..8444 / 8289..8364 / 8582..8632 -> 0.06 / 4.55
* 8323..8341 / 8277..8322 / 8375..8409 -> 0.09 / 4.59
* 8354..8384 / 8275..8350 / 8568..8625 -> 0.06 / 4.58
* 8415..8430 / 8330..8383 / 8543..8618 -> 0.05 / 4.43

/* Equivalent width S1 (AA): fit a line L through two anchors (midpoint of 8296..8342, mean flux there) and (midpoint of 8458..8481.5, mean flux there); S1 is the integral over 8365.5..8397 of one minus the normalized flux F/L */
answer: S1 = -1.5 AA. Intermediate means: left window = 4.42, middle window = 4.37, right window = 3.81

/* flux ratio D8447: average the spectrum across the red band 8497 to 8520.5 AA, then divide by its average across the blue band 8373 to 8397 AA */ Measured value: 0.91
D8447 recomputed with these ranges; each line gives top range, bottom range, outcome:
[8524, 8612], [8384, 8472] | 1.02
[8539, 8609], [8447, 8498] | 1.16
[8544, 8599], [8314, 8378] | 1.00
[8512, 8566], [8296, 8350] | 0.92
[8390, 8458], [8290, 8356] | 0.95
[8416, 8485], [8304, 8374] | 0.92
